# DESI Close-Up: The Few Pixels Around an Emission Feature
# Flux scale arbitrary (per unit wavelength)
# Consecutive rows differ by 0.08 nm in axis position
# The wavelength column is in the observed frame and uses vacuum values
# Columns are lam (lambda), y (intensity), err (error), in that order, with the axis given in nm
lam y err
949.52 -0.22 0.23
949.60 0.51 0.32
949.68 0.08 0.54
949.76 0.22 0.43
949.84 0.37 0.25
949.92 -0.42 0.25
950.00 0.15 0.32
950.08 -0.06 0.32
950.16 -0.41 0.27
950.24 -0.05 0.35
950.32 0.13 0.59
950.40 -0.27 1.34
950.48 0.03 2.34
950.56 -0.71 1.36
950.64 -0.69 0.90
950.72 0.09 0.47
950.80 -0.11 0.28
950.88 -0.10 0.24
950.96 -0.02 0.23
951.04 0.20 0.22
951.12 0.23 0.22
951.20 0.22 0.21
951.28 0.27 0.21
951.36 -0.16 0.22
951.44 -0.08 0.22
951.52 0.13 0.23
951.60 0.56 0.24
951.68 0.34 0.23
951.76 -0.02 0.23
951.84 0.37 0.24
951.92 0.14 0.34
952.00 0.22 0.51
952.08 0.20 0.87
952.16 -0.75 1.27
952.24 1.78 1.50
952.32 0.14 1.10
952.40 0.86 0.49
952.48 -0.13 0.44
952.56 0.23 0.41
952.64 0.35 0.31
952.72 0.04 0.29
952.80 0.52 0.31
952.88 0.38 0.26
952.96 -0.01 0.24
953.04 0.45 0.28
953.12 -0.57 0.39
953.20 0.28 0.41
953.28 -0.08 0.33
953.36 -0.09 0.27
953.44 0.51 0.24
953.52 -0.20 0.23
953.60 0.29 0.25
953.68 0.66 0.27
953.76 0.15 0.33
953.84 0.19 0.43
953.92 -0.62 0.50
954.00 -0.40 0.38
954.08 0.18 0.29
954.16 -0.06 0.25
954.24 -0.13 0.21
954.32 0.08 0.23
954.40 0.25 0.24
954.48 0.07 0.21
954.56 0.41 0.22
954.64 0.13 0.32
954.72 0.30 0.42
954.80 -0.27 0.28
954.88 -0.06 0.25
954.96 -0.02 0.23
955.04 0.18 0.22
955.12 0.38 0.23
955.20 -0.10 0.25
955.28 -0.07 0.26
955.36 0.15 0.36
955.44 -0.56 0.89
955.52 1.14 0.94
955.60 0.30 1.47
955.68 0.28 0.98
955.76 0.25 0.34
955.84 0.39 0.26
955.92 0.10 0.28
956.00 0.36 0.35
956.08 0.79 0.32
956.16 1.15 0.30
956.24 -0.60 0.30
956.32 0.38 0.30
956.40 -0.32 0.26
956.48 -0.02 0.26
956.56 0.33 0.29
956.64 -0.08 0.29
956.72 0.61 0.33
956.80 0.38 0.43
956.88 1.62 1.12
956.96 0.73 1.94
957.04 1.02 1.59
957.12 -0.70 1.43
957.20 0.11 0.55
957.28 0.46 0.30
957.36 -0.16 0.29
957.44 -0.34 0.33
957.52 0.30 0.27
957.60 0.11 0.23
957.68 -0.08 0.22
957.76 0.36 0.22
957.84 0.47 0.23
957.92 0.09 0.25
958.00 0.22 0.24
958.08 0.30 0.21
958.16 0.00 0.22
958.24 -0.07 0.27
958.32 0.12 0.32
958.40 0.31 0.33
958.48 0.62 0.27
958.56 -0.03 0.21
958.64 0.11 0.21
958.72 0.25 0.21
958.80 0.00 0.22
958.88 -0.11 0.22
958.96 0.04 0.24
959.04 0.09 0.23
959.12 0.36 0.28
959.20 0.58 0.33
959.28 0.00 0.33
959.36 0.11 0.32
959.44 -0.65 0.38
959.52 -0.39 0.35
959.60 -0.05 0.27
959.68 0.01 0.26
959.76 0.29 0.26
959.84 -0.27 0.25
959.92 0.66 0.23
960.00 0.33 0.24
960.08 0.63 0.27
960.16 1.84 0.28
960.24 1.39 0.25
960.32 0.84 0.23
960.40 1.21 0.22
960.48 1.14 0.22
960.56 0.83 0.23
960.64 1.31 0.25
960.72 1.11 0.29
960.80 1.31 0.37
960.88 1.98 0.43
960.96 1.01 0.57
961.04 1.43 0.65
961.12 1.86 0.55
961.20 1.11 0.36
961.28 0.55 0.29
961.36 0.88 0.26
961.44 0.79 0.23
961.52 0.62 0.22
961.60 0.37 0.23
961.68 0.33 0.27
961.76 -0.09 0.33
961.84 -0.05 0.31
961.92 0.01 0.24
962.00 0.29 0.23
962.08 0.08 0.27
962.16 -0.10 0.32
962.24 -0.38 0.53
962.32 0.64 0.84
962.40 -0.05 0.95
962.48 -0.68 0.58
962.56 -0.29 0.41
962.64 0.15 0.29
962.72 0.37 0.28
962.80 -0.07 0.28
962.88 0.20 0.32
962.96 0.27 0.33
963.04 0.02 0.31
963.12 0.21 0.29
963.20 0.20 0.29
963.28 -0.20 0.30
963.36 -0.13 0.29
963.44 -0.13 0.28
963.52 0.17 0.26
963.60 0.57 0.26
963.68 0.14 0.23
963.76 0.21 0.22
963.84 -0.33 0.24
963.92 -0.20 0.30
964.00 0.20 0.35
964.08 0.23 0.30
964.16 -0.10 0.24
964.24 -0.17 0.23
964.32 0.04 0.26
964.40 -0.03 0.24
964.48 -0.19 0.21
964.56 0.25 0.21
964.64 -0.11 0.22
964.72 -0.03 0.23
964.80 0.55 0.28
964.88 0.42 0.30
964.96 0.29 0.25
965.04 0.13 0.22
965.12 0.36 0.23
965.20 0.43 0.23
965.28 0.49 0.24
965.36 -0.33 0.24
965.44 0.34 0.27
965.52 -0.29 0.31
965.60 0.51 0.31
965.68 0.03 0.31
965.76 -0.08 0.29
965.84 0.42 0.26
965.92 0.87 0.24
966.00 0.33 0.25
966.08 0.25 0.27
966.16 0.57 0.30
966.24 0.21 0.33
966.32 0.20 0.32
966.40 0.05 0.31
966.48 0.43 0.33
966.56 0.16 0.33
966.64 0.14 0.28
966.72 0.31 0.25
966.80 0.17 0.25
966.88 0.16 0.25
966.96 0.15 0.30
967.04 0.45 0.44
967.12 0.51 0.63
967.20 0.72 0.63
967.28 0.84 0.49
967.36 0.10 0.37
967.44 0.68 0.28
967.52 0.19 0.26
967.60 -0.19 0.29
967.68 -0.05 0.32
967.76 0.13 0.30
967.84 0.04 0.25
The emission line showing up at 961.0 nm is [O II] 3727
